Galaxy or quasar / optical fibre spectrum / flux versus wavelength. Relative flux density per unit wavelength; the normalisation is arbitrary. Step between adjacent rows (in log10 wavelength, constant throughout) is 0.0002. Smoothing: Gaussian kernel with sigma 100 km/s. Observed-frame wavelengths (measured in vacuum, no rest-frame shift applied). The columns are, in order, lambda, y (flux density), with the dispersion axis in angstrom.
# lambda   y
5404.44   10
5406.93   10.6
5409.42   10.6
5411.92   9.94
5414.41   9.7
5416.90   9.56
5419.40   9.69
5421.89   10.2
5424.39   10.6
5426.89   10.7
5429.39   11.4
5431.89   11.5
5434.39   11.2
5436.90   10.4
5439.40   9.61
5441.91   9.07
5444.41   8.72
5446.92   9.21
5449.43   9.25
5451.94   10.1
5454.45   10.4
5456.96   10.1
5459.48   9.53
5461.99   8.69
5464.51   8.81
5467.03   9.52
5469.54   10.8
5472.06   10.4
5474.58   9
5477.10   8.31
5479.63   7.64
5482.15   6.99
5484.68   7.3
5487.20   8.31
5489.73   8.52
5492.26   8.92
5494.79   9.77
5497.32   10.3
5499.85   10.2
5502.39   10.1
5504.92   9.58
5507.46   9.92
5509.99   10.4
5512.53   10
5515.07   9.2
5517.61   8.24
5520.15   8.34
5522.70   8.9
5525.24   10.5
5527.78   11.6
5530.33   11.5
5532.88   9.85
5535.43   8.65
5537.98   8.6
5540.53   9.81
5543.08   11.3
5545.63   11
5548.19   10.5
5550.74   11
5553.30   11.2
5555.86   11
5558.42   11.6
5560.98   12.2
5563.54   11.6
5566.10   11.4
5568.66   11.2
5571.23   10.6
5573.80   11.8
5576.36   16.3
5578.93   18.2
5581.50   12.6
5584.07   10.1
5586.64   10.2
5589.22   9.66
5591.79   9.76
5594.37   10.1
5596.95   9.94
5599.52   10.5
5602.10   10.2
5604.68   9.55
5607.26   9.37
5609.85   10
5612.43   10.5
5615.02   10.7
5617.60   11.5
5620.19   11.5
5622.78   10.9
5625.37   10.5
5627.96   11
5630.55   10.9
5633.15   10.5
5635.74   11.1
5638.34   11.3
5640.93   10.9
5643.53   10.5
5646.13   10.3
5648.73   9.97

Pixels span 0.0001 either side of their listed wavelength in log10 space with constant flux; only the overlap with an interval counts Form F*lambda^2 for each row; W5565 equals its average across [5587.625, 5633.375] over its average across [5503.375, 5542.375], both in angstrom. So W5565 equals 1.11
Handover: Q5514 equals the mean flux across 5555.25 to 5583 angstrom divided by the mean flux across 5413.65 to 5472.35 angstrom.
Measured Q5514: 1.27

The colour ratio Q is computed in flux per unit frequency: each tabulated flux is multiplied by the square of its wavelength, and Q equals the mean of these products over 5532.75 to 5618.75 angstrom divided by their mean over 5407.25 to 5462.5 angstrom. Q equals 1.15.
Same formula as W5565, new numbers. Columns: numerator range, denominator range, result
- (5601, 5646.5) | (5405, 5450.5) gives 1.13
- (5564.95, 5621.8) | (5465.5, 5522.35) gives 1.26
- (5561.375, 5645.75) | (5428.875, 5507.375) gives 1.23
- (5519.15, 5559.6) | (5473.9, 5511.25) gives 1.17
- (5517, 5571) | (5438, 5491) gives 1.19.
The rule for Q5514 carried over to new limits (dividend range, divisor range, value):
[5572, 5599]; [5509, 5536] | 1.21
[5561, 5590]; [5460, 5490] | 1.40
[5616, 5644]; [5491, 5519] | 1.13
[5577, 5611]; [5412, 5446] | 1.07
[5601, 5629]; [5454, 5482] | 1.14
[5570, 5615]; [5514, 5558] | 1.10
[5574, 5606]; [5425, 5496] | 1.21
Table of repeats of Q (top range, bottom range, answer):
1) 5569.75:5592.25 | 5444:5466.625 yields 1.35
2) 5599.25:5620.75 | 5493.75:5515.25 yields 1.08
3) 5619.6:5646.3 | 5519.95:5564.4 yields 1.06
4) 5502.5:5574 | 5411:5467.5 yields 1.09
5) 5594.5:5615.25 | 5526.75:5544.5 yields 1.01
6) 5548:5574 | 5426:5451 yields 1.17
